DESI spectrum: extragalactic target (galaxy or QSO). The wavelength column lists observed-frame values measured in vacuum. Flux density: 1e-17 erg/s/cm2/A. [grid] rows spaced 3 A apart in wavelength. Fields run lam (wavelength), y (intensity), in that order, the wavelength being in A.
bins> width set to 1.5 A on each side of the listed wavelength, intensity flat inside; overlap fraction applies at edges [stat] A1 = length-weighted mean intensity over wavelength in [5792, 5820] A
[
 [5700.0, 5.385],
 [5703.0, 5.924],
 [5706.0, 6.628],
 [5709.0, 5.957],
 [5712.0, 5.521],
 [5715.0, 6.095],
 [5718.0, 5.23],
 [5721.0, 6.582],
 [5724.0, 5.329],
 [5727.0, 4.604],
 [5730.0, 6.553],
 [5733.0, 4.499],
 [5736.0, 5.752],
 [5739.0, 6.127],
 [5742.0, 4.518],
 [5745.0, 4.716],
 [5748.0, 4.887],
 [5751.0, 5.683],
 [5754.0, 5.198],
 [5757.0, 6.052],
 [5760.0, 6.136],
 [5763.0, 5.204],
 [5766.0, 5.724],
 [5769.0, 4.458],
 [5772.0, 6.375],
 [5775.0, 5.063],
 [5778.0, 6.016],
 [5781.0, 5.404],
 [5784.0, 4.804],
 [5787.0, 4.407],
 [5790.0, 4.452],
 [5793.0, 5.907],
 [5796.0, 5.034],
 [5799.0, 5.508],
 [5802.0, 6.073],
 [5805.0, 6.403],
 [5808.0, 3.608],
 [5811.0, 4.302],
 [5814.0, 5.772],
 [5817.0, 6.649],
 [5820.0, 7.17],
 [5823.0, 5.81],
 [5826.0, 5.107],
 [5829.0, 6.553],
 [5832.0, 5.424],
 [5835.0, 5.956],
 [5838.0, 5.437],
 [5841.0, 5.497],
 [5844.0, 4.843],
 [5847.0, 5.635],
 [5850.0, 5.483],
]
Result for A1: 5.56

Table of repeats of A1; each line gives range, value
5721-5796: 5.35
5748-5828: 5.47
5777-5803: 5.26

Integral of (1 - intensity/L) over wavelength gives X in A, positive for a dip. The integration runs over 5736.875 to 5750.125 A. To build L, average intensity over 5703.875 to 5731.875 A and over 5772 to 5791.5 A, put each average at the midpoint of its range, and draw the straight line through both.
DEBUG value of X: 1.00 A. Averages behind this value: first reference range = 5.82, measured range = 5.12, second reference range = 5.13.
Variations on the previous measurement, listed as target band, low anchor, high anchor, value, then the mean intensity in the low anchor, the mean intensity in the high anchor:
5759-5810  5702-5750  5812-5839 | 4.26 A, 5.56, 5.97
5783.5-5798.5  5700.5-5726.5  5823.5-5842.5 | 1.99 A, 5.84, 5.67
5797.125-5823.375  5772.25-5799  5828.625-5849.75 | -1.50 A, 5.21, 5.56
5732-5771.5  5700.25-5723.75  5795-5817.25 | 2.37 A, 5.92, 5.36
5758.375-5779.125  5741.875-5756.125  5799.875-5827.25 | -1.17 A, 5.09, 5.66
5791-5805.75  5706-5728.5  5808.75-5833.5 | 0.13 A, 5.68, 5.78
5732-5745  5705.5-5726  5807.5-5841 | 1.37 A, 5.84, 5.67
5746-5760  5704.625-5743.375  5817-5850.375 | 0.44 A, 5.65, 5.77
